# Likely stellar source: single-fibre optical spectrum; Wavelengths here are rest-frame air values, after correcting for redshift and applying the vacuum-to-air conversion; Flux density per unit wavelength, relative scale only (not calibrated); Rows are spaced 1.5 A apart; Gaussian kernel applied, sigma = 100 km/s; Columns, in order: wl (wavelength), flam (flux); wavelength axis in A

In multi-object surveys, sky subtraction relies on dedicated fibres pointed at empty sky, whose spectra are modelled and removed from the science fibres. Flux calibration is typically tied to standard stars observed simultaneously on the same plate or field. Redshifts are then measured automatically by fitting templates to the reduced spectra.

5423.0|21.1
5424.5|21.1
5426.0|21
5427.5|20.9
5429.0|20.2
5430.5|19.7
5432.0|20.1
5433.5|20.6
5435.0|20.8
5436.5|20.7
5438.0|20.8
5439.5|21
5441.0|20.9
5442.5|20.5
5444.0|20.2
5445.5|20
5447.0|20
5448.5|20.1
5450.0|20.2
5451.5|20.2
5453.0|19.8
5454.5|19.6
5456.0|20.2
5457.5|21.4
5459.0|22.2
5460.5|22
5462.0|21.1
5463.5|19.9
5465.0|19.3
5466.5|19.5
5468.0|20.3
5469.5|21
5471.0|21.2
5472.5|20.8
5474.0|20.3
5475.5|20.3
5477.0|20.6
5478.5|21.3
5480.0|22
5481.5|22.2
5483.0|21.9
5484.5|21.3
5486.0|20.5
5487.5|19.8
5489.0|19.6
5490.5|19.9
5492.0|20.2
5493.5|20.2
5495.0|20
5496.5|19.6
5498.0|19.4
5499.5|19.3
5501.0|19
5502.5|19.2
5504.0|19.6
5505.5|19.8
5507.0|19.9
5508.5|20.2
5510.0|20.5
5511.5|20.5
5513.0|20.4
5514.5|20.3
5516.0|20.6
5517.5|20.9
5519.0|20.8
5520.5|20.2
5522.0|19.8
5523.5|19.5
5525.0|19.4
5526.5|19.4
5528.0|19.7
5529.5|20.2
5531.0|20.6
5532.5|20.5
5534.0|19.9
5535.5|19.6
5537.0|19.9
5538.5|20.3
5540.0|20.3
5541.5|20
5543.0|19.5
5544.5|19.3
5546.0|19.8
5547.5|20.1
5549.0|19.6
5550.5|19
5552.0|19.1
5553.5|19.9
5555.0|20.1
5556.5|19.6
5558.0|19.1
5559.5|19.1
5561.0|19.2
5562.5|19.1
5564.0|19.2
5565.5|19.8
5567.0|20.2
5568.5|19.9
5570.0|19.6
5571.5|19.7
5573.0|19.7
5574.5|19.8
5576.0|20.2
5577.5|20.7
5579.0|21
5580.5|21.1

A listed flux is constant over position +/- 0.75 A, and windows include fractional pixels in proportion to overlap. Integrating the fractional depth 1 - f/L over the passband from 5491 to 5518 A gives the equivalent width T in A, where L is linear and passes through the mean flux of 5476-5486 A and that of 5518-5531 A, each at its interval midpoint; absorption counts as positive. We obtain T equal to 0.9 A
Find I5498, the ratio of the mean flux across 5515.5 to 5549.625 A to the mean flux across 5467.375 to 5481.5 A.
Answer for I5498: 1.0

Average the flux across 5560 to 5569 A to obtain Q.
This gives 19.5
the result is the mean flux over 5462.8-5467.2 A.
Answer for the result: 19.6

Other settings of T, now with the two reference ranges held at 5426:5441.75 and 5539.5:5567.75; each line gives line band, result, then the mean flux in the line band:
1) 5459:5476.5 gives -0.2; 20.6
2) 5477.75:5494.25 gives -0.5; 20.8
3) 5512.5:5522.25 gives -0.3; 20.5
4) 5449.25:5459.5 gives 0.0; 20.5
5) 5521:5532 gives 0.0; 19.8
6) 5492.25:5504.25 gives 0.3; 19.6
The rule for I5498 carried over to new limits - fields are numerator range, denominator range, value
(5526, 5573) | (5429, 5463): 0.96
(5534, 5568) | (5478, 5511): 0.97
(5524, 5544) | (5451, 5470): 0.97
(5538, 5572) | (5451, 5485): 0.94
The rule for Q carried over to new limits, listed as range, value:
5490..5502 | 19.7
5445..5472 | 20.5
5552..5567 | 19.5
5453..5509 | 20.4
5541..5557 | 19.6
